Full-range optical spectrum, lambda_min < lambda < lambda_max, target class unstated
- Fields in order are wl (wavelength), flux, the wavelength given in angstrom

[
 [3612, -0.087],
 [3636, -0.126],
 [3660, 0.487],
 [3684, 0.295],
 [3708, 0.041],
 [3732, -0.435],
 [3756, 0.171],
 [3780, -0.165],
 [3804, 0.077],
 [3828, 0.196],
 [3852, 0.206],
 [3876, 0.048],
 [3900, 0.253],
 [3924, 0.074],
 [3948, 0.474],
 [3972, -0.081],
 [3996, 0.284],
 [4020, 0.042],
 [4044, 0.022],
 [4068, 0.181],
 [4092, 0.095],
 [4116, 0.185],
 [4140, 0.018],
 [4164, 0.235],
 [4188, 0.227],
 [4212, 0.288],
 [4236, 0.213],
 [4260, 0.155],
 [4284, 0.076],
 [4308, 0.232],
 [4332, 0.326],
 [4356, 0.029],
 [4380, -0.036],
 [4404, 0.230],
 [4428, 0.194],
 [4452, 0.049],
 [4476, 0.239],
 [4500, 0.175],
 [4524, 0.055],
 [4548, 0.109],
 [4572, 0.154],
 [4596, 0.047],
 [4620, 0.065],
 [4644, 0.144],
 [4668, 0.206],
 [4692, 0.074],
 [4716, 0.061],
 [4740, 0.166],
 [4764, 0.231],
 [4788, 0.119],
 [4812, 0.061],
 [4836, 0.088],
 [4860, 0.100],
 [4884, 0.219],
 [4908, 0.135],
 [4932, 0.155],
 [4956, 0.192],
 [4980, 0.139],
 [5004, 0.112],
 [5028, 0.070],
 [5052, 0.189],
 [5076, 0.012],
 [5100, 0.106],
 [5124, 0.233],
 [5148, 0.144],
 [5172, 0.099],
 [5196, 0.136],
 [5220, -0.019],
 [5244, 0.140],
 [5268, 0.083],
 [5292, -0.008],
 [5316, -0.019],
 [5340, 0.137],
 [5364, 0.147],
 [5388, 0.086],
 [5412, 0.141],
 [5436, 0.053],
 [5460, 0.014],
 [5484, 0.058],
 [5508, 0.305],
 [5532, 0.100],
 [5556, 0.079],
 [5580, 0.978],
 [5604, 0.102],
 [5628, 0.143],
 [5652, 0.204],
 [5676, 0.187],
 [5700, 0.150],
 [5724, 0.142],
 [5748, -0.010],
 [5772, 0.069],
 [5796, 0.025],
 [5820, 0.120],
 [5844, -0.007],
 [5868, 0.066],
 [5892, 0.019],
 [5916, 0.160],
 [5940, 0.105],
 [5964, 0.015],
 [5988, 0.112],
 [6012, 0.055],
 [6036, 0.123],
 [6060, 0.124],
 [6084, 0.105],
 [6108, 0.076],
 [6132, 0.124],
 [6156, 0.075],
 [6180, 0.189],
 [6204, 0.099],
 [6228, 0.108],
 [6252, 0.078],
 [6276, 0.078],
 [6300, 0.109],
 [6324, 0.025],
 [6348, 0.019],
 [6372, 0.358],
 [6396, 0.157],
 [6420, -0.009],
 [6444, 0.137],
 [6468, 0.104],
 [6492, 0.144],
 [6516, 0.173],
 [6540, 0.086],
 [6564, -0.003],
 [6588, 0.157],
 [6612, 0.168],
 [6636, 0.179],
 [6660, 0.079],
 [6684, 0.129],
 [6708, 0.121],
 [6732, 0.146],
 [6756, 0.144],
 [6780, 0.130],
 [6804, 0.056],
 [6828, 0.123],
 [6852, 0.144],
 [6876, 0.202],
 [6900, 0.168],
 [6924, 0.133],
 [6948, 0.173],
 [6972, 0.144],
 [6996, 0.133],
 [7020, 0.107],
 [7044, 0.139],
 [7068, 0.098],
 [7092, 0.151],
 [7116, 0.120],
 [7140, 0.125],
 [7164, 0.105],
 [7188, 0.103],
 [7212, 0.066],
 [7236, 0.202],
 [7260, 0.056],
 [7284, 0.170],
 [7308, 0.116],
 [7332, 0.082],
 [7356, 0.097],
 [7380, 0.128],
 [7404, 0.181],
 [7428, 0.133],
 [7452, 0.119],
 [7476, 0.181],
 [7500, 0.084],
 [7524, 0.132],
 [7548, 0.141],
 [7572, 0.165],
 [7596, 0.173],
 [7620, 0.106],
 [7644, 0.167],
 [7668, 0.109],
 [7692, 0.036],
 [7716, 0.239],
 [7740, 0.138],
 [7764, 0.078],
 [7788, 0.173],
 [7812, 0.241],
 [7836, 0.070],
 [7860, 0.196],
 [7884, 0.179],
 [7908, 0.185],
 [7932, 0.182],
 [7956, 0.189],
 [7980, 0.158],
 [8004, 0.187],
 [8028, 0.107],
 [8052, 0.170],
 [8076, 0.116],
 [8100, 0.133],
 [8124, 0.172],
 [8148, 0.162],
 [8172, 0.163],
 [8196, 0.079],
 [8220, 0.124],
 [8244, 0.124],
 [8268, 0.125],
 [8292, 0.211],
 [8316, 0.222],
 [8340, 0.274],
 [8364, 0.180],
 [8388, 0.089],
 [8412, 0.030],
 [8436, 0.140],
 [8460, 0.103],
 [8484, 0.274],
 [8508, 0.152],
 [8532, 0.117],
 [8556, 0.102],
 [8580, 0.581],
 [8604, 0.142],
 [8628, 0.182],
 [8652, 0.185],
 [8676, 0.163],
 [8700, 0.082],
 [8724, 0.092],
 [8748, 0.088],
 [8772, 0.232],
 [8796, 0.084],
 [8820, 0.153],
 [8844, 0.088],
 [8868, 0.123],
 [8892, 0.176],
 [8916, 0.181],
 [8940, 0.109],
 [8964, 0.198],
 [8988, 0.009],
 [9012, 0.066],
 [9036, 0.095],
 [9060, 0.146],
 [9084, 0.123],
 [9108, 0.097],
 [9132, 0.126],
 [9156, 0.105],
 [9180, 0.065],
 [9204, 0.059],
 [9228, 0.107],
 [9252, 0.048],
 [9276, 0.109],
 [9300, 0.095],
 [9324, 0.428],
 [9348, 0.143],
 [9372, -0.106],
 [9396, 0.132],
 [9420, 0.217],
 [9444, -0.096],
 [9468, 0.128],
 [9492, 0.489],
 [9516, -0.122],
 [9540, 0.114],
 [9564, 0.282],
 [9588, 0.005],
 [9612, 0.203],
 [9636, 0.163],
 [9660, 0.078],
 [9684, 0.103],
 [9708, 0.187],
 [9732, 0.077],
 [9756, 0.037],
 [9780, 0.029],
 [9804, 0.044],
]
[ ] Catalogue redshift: 0.71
